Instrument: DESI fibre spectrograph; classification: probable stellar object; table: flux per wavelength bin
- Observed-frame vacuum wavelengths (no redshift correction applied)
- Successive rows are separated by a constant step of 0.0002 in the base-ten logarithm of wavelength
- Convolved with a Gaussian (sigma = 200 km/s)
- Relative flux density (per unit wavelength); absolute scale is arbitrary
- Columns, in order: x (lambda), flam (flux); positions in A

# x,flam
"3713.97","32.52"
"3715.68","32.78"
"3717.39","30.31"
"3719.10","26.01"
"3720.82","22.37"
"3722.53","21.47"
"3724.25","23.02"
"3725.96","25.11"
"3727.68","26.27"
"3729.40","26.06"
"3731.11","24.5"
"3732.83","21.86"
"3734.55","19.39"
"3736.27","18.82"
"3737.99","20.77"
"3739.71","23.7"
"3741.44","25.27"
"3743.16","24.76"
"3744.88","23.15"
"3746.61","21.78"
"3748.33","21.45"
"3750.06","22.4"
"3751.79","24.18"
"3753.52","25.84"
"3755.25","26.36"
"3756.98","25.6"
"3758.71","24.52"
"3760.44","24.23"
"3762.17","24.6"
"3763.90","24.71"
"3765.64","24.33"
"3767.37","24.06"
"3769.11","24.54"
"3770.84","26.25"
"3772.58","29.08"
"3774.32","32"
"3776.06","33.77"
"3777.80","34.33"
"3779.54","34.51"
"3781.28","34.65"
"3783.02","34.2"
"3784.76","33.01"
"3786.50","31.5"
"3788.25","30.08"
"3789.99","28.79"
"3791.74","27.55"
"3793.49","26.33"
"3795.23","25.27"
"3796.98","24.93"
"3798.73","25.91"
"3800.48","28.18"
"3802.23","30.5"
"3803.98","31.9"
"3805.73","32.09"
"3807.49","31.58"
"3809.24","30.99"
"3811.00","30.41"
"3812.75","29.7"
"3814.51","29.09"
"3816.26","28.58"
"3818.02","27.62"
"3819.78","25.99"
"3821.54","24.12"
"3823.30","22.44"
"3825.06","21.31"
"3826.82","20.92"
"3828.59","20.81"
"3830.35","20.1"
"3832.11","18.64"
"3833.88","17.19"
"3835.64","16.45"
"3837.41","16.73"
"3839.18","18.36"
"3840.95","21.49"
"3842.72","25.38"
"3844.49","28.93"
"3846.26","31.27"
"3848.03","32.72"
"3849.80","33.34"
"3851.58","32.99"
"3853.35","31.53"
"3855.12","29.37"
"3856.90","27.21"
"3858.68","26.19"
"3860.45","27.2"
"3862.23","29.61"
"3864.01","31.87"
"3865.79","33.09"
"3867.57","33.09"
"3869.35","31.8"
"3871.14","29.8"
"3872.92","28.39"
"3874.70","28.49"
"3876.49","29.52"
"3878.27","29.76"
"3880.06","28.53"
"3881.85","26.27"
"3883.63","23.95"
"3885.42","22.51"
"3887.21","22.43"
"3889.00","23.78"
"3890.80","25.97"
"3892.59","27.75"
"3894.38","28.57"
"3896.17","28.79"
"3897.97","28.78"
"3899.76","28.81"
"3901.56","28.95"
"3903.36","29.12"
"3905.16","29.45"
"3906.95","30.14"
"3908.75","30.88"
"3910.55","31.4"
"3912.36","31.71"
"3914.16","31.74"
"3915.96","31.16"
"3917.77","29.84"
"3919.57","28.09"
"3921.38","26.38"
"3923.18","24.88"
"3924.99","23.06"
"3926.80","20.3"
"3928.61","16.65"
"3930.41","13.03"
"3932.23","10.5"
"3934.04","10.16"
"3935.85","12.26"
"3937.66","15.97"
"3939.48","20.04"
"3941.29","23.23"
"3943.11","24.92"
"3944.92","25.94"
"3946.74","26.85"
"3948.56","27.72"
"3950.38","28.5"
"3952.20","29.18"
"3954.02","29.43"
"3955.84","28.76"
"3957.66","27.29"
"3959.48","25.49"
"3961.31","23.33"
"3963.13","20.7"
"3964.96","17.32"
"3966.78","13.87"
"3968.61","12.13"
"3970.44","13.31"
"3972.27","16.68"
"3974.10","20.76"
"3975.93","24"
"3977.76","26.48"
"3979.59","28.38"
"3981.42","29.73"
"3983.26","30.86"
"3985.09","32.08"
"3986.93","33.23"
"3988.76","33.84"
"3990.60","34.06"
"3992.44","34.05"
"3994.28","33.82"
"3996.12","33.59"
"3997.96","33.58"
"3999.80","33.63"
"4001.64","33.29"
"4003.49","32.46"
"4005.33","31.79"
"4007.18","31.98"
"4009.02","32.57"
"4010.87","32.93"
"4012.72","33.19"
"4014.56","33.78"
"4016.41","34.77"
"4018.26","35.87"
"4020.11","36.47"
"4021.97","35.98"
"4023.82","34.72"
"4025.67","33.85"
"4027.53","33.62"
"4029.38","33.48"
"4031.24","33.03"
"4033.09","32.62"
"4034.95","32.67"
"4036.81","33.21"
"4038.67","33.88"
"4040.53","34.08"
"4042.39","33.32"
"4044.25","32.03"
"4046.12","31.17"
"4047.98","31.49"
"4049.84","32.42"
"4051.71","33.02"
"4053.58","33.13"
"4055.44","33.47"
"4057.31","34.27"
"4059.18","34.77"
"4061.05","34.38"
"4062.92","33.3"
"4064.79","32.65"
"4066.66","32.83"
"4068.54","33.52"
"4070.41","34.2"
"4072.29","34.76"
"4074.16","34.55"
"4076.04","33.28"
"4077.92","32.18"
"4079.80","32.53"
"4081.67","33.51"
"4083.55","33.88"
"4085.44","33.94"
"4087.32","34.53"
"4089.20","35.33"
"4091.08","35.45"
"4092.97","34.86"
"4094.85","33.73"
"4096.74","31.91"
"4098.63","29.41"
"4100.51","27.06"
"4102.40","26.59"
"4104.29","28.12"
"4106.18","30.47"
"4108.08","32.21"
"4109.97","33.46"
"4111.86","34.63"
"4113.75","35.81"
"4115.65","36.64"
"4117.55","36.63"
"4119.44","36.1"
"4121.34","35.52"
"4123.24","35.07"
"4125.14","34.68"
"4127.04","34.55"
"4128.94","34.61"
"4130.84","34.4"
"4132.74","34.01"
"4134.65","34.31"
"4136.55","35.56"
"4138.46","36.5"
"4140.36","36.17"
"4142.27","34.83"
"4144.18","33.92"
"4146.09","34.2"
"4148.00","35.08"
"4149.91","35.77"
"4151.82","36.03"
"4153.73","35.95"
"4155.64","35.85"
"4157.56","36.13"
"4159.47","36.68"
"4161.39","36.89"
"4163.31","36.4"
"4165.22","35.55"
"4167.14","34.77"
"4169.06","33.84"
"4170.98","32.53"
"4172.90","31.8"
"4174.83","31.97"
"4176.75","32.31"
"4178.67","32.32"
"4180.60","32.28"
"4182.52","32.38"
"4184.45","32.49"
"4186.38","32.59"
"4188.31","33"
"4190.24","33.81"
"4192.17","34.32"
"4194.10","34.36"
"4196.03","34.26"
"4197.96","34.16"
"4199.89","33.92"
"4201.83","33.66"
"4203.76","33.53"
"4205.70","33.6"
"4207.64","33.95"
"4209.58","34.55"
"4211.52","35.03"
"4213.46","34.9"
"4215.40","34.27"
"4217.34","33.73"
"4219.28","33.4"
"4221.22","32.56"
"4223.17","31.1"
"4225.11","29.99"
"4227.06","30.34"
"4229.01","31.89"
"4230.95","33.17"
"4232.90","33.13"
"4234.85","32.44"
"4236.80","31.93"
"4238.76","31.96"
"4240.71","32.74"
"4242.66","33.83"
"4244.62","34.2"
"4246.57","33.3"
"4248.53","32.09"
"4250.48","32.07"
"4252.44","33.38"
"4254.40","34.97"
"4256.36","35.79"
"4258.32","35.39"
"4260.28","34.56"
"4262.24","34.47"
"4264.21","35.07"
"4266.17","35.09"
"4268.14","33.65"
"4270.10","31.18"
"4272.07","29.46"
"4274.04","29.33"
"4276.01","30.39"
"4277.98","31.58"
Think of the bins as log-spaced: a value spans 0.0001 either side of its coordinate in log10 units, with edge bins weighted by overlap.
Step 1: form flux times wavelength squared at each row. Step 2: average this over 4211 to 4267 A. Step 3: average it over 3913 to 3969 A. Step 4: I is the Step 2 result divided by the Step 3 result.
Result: 1.70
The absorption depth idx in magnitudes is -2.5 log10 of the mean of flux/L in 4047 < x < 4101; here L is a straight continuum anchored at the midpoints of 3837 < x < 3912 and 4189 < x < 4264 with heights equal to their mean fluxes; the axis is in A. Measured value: -0.07 mag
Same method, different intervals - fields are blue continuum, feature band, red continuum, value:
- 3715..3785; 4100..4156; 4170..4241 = -0.08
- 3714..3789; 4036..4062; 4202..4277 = -0.09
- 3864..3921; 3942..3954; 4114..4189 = 0.11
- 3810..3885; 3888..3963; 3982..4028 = 0.19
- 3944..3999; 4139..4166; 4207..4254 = -0.15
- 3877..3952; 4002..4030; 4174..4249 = -0.21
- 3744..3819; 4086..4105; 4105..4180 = 0.07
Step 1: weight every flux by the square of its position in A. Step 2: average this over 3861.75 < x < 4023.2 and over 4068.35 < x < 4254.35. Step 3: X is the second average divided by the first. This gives 1.4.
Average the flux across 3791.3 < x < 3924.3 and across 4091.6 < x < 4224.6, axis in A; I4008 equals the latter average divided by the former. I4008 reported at 1.2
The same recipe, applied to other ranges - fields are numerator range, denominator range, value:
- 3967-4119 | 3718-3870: 1.21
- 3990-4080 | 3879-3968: 1.35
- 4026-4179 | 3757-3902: 1.23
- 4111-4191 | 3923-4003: 1.41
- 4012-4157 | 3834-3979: 1.33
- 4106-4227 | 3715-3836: 1.31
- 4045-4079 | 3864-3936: 1.26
